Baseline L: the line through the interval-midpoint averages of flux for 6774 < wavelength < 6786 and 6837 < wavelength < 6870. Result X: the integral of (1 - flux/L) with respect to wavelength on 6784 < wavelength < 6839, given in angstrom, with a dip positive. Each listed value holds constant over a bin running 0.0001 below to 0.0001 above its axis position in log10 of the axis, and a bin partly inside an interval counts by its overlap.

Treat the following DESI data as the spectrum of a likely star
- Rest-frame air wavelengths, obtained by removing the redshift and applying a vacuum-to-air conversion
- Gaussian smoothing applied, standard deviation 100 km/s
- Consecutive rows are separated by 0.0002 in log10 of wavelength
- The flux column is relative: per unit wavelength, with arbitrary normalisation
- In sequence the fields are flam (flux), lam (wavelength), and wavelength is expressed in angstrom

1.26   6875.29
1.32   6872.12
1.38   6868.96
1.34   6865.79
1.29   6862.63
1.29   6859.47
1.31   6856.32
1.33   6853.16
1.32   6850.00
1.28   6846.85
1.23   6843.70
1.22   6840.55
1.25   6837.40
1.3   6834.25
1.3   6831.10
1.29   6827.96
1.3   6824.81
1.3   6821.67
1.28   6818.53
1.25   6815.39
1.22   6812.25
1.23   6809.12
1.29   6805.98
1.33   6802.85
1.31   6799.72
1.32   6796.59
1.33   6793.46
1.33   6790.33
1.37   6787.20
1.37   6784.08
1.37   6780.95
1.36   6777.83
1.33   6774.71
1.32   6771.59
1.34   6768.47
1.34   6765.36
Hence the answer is 1.5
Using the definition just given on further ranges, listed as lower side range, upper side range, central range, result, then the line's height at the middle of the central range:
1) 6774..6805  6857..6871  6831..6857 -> 1.0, 1.33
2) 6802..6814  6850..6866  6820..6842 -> 0.1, 1.29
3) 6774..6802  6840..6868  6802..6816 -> 0.7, 1.33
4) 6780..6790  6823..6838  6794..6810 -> 0.4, 1.34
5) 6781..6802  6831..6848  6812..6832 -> 0.1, 1.29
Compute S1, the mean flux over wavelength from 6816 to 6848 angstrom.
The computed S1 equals 1.27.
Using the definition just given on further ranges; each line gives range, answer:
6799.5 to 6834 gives 1.28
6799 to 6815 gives 1.27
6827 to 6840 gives 1.28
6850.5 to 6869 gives 1.32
